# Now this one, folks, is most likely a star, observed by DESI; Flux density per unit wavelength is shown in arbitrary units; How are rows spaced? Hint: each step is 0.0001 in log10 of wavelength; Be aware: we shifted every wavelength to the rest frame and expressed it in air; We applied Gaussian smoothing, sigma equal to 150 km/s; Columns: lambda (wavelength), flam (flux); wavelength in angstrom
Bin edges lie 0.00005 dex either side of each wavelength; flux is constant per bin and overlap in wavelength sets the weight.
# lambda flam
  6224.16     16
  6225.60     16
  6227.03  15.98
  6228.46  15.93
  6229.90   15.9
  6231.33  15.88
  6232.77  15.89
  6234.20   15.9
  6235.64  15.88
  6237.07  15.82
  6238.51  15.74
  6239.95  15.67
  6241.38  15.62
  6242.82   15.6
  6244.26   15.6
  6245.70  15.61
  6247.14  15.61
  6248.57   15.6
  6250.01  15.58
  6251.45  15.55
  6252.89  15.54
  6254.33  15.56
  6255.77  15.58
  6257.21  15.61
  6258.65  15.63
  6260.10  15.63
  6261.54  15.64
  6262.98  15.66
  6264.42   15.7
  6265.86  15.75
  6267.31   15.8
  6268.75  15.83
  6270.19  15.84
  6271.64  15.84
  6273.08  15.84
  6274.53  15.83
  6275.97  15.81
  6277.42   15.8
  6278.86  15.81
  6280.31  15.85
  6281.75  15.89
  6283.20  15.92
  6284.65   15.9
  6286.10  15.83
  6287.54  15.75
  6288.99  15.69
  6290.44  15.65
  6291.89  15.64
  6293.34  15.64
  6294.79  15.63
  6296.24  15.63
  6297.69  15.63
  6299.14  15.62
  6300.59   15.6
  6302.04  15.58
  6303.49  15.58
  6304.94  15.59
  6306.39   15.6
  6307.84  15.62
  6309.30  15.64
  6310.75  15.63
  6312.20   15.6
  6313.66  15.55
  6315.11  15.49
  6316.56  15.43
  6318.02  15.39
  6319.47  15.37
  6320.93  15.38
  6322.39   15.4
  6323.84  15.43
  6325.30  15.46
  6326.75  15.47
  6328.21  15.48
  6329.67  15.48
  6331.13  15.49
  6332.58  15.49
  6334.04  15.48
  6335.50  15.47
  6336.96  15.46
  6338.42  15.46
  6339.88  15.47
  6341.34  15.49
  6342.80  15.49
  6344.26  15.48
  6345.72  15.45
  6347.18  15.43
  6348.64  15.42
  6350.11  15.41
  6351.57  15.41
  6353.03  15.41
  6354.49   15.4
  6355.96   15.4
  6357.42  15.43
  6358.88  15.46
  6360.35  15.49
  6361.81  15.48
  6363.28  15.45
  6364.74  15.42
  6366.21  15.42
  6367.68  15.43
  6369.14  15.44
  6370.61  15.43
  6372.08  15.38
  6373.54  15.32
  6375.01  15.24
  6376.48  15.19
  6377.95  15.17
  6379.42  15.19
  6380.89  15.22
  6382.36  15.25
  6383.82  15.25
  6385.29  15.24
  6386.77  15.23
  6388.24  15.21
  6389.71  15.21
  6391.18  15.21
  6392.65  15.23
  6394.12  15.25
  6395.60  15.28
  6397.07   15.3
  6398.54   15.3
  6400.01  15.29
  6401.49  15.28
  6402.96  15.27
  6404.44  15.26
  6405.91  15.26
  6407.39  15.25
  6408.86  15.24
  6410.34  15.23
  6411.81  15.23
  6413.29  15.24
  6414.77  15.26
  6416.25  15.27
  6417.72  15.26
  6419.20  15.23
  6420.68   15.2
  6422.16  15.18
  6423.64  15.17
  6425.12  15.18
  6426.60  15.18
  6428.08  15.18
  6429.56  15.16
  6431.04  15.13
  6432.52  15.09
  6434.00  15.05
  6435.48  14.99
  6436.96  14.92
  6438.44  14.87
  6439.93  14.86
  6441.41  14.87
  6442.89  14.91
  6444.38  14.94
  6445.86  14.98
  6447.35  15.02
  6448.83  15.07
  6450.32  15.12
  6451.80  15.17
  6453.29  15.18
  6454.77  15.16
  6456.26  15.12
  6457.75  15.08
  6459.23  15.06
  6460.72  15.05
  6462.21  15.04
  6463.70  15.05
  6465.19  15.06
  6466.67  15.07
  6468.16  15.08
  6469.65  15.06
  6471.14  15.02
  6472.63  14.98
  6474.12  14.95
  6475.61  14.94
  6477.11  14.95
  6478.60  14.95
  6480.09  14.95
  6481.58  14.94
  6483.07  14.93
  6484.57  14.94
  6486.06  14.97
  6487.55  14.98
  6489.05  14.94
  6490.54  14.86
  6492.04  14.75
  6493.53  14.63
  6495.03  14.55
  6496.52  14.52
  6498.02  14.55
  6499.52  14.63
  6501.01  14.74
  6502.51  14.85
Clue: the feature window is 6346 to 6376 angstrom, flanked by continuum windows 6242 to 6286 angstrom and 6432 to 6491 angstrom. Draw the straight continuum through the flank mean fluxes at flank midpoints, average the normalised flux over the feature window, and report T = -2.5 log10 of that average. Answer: 0.00 mag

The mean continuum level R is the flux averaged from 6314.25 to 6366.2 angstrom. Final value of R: 15.4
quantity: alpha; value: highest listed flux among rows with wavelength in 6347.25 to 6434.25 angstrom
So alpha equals 15.49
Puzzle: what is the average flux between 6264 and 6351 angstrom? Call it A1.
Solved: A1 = 15.6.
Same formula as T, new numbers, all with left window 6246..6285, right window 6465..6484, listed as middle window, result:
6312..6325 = 0.007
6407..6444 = 0.003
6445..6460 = -0.002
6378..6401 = 0.003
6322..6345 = 0.001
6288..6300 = -0.001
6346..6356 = 0.001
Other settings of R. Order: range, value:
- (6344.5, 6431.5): 15.3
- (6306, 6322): 15.5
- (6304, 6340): 15.5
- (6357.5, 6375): 15.4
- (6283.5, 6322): 15.6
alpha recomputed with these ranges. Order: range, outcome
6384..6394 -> 15.24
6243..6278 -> 15.84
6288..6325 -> 15.69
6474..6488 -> 14.98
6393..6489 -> 15.3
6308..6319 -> 15.64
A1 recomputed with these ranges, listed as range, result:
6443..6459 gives 15.1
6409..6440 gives 15.1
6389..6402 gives 15.3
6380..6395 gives 15.2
